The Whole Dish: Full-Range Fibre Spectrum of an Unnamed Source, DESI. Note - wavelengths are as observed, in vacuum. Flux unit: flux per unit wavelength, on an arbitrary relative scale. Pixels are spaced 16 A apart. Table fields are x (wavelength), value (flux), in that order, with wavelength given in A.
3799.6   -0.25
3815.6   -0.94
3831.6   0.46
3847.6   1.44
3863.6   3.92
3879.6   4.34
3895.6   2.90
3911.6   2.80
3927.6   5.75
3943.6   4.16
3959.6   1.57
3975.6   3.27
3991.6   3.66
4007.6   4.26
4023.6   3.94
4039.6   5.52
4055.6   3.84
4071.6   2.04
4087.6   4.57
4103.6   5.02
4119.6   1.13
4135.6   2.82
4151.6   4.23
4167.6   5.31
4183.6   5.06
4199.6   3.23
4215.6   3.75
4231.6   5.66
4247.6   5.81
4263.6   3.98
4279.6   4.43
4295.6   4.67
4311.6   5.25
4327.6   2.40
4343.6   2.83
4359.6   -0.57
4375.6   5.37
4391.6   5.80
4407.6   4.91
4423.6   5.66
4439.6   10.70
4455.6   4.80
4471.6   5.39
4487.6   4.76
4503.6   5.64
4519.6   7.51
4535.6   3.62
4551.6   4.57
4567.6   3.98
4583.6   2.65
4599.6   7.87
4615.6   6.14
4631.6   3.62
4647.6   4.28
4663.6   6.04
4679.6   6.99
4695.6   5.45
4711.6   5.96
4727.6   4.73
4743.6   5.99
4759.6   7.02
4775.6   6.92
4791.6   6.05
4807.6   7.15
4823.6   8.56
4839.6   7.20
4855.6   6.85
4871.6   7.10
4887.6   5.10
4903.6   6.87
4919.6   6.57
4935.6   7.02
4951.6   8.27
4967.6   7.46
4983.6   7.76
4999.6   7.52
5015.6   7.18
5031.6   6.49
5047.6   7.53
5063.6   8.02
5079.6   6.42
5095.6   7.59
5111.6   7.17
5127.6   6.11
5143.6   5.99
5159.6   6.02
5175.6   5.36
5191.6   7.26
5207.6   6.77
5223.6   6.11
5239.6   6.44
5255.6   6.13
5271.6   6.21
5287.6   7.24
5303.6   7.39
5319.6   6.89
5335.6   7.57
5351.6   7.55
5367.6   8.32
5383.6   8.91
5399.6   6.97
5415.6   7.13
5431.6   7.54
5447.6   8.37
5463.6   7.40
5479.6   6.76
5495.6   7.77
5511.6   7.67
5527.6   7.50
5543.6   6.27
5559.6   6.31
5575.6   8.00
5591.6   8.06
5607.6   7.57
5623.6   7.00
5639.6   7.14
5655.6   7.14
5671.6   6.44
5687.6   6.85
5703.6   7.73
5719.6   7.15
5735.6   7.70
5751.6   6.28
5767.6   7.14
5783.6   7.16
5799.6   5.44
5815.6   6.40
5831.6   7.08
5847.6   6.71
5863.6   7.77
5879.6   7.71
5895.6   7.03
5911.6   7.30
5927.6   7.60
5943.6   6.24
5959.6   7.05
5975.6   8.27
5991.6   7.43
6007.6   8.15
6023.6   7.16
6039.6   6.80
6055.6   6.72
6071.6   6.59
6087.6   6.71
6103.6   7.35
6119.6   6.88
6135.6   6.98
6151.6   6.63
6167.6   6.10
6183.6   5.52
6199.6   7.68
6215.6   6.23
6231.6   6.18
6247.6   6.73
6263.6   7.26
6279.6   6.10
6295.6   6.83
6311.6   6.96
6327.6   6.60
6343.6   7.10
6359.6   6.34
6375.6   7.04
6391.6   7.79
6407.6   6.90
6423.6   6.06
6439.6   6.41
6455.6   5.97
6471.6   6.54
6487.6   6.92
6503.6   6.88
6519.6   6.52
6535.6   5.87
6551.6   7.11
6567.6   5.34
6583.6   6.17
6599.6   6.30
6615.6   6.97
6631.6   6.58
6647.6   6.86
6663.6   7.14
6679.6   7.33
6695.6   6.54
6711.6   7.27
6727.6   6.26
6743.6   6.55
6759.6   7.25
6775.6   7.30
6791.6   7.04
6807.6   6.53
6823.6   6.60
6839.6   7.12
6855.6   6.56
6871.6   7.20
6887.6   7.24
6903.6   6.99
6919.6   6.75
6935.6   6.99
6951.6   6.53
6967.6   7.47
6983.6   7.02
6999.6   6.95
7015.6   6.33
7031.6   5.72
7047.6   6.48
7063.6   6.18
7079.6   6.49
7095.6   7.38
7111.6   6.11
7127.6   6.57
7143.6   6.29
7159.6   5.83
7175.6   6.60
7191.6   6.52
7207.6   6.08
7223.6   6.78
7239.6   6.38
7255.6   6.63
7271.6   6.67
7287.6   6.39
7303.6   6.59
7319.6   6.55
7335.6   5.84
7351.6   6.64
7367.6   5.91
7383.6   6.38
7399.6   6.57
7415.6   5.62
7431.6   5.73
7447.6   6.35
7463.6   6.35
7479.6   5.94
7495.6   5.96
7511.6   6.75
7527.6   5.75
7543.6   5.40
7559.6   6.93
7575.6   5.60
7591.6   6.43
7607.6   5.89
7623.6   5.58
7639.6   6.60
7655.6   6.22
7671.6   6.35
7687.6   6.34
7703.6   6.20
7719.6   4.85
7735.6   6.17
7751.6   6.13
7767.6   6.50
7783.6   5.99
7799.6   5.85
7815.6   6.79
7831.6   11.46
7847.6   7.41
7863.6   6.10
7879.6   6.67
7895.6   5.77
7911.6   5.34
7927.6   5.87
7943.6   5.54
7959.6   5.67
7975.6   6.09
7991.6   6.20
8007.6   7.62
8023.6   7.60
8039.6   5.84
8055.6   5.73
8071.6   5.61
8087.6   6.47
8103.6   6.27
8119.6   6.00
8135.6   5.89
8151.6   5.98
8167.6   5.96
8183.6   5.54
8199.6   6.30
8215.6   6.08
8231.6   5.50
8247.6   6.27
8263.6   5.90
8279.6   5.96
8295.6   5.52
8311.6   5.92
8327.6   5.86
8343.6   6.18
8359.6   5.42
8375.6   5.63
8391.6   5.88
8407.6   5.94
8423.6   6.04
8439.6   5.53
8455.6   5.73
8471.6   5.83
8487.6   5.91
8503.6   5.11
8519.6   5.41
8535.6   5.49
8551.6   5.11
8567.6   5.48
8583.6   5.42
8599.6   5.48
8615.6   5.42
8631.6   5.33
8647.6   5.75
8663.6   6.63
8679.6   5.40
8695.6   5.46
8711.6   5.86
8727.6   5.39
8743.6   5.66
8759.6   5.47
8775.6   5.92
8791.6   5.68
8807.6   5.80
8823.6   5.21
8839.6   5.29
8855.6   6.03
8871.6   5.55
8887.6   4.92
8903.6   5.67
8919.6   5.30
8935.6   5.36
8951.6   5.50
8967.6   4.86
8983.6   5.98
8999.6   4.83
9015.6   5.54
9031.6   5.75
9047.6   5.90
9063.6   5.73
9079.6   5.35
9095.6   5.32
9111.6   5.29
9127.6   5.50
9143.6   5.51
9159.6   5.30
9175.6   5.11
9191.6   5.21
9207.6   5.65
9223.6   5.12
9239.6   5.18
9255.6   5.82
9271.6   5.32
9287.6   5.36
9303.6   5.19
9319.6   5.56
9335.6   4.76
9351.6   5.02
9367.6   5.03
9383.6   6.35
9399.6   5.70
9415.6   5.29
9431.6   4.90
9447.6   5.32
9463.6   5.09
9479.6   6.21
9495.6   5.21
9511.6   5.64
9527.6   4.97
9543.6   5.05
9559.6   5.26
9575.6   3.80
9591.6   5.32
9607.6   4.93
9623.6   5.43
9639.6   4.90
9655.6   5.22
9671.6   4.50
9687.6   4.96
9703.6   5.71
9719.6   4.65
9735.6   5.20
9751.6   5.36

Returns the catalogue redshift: 0.19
